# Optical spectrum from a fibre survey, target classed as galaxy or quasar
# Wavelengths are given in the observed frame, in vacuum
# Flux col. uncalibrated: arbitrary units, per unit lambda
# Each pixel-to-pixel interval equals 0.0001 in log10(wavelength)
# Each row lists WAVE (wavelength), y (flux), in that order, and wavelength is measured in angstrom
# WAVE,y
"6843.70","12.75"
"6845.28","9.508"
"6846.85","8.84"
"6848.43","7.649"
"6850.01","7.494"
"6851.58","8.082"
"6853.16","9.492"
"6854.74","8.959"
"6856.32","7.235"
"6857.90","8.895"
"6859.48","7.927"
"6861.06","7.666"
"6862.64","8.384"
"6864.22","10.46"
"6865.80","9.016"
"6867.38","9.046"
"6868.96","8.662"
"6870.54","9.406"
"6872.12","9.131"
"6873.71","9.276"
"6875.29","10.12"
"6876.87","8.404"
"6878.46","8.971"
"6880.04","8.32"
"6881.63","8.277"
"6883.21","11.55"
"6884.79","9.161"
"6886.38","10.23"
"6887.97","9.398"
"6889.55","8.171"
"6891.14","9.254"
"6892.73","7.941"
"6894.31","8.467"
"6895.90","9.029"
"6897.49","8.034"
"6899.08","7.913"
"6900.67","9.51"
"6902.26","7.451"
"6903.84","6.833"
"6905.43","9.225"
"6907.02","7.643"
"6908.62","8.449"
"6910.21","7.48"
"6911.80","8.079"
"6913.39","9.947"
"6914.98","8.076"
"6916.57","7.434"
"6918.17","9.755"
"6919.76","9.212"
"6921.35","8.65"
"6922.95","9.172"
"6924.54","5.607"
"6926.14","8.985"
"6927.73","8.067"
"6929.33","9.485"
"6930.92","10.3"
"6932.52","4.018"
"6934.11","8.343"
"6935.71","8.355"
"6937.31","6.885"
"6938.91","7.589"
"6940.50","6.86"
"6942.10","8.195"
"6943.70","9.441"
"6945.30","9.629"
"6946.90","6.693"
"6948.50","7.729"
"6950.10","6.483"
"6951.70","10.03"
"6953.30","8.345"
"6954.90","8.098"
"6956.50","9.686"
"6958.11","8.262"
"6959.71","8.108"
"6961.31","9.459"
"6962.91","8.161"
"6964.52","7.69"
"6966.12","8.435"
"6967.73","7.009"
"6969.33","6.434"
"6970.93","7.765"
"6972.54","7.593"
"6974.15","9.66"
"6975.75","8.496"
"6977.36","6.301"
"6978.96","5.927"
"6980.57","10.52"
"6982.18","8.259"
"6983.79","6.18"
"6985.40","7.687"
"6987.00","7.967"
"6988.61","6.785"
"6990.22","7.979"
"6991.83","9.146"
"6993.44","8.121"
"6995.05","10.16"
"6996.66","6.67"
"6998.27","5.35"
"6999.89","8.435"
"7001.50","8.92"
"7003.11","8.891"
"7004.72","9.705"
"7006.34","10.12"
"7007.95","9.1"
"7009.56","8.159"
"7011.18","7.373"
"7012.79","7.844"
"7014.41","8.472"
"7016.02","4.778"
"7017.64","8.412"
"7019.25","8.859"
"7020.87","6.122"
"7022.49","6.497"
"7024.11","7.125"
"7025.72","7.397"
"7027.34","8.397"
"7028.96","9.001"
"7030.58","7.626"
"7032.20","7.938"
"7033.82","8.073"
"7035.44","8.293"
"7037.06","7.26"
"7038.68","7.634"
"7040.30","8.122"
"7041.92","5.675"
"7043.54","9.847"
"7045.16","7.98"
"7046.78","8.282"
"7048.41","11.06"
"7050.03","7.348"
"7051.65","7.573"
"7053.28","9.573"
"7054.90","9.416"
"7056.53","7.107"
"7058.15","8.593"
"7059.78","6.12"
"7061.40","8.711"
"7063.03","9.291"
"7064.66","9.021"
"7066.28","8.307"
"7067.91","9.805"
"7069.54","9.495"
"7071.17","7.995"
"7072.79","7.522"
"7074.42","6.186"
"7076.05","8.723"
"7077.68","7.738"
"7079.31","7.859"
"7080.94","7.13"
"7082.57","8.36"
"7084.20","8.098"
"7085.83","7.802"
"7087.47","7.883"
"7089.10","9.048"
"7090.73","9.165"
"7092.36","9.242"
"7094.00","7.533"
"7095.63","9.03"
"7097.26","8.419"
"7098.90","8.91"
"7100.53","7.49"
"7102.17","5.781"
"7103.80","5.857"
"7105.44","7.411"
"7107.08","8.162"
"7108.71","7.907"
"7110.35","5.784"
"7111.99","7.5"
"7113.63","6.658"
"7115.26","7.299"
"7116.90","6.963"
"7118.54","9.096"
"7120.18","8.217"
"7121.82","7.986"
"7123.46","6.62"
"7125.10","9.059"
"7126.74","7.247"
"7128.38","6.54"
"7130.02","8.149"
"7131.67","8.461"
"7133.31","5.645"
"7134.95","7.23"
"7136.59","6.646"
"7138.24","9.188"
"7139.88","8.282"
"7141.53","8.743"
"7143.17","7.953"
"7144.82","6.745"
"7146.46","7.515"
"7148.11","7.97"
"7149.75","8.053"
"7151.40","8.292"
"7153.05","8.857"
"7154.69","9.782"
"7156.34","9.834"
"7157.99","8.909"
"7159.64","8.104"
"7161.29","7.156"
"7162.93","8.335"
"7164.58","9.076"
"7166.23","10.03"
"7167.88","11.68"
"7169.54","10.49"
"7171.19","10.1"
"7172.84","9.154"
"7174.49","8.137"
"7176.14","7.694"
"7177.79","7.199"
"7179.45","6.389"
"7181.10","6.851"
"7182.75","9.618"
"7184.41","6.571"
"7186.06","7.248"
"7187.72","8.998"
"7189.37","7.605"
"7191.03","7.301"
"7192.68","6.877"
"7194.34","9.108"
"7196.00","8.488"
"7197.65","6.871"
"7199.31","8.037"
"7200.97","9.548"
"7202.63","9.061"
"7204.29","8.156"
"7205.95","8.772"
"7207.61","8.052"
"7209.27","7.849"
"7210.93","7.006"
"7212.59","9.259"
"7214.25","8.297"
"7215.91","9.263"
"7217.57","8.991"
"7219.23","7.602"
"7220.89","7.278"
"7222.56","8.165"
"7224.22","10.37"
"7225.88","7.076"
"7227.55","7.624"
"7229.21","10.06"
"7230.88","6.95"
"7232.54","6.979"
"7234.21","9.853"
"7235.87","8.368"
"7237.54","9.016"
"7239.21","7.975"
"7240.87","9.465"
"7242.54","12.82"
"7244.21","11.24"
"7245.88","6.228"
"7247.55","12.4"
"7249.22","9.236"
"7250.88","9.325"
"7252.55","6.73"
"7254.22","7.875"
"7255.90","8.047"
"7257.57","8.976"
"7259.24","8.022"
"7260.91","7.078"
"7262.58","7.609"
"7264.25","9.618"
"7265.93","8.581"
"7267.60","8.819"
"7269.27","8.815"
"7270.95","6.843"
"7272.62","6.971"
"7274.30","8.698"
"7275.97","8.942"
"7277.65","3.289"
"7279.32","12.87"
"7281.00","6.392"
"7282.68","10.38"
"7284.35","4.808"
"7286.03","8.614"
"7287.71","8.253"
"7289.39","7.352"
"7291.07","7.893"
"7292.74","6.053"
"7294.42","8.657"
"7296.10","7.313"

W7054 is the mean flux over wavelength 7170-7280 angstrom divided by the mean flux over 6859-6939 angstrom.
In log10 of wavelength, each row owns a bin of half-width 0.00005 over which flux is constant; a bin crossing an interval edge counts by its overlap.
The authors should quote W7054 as 0.98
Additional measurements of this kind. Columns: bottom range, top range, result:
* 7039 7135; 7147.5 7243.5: 1.07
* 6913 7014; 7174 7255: 1.03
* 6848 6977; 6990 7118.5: 0.95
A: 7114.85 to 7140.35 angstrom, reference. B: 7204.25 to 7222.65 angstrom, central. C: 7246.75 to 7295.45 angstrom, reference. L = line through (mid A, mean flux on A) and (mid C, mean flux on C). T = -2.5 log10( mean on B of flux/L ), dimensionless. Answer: -0.04 mag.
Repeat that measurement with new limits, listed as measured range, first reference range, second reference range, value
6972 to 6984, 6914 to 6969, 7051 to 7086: 0.03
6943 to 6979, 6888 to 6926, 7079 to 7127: 0.01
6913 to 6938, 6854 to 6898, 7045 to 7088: 0.06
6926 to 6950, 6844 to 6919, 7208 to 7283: 0.09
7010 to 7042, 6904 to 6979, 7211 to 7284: 0.09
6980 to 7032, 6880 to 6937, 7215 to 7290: 0.06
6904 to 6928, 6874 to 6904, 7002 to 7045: 0.04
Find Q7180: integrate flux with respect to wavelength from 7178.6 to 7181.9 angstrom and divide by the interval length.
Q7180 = 6.61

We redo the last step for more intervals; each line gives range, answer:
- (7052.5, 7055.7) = 9.51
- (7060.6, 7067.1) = 8.83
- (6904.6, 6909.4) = 8.41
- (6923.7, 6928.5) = 7.57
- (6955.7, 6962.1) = 8.87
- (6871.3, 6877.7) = 9.22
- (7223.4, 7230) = 8.77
